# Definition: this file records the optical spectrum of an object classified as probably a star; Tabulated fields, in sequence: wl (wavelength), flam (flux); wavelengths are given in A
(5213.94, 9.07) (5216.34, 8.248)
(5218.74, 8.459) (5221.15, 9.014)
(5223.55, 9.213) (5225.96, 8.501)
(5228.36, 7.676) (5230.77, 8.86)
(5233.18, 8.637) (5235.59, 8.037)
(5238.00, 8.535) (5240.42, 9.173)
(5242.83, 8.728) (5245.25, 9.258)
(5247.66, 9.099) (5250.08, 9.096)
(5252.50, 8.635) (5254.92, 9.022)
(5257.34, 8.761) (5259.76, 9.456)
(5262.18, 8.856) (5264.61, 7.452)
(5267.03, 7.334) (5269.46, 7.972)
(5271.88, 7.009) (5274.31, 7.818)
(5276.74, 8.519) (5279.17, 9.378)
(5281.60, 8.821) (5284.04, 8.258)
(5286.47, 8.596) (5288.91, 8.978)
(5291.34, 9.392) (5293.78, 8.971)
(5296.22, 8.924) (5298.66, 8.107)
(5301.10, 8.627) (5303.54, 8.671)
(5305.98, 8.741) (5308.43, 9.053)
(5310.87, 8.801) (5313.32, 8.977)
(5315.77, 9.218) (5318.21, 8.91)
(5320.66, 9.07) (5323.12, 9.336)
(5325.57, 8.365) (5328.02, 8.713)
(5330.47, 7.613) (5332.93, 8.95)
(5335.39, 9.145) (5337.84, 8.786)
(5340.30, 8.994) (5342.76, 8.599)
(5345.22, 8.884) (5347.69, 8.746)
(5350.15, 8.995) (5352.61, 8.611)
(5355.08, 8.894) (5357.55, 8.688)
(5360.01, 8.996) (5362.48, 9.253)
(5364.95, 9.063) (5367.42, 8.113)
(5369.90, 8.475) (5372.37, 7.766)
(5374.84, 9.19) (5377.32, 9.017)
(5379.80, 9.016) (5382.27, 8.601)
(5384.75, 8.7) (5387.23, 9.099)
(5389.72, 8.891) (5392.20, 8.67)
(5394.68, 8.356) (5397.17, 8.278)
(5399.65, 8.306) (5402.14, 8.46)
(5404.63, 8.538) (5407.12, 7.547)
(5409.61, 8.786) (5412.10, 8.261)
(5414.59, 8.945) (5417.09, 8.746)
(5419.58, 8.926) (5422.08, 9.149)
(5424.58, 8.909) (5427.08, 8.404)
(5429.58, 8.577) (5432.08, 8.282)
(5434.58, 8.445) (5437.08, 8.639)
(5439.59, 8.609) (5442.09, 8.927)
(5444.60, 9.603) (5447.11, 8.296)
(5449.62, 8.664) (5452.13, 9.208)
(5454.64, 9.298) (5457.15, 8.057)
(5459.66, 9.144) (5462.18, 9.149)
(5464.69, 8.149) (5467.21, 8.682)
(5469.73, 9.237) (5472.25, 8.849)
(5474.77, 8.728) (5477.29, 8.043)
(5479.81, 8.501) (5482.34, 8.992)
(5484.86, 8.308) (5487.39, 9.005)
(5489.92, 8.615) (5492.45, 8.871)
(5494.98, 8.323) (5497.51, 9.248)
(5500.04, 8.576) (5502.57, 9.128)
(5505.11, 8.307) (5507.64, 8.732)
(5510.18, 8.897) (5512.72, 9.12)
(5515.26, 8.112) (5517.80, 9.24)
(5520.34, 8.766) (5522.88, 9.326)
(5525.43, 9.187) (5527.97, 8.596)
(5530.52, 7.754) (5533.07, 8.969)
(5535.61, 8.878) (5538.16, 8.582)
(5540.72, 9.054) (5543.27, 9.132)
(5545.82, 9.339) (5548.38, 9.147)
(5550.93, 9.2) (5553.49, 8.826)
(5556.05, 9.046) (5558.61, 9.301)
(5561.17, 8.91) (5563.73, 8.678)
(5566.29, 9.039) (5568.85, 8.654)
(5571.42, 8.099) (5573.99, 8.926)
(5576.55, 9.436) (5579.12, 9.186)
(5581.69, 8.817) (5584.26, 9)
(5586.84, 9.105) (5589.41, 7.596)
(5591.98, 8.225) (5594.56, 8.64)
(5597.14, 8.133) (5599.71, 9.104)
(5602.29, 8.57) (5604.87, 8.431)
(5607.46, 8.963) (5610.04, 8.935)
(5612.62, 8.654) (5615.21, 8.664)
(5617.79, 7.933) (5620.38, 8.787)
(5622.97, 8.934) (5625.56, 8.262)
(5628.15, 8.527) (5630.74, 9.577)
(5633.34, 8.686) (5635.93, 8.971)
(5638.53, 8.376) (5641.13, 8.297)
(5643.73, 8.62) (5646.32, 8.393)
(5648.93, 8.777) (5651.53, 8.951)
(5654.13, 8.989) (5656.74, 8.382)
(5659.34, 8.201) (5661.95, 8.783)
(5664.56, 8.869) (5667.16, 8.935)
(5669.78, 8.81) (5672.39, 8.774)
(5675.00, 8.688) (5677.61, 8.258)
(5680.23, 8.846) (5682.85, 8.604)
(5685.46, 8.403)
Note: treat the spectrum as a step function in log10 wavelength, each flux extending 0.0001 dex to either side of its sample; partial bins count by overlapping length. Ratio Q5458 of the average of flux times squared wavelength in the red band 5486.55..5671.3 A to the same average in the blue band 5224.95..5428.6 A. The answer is 1.11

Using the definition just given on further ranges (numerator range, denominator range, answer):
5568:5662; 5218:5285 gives 1.16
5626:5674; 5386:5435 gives 1.11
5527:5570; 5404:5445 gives 1.08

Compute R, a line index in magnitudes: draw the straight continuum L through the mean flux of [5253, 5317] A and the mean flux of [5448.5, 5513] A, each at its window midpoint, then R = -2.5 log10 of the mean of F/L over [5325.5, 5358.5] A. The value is -0.01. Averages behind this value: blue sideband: 8.61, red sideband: 8.76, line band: 8.73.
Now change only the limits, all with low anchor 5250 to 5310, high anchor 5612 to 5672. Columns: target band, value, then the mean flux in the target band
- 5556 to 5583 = -0.033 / 8.91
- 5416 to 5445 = -0.017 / 8.74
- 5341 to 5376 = -0.018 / 8.74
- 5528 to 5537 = 0.012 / 8.55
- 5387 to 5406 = 0.008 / 8.54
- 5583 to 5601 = 0.014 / 8.54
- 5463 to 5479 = -0.001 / 8.63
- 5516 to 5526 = -0.053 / 9.07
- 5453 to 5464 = -0.034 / 8.89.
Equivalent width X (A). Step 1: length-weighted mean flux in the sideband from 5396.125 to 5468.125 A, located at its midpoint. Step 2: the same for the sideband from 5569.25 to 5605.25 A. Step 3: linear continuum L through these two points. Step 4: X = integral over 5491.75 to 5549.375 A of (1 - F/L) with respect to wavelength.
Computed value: -1.2 A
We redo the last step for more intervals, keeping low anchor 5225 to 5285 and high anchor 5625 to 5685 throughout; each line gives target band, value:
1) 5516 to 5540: -0.48 A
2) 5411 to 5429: -0.37 A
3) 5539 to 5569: -1.38 A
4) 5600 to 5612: -0.13 A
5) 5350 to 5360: -0.28 A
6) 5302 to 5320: -0.78 A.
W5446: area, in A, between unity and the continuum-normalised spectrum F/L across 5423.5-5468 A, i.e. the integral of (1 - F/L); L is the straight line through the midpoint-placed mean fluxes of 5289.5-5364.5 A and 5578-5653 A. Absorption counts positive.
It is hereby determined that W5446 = 0.2 A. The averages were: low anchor 8.84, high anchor 8.66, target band 8.73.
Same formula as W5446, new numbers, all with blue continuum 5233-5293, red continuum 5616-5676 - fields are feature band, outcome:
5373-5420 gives -0.1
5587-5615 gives 0.4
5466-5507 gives -0.3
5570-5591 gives -0.2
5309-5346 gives -0.9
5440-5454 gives -0.5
